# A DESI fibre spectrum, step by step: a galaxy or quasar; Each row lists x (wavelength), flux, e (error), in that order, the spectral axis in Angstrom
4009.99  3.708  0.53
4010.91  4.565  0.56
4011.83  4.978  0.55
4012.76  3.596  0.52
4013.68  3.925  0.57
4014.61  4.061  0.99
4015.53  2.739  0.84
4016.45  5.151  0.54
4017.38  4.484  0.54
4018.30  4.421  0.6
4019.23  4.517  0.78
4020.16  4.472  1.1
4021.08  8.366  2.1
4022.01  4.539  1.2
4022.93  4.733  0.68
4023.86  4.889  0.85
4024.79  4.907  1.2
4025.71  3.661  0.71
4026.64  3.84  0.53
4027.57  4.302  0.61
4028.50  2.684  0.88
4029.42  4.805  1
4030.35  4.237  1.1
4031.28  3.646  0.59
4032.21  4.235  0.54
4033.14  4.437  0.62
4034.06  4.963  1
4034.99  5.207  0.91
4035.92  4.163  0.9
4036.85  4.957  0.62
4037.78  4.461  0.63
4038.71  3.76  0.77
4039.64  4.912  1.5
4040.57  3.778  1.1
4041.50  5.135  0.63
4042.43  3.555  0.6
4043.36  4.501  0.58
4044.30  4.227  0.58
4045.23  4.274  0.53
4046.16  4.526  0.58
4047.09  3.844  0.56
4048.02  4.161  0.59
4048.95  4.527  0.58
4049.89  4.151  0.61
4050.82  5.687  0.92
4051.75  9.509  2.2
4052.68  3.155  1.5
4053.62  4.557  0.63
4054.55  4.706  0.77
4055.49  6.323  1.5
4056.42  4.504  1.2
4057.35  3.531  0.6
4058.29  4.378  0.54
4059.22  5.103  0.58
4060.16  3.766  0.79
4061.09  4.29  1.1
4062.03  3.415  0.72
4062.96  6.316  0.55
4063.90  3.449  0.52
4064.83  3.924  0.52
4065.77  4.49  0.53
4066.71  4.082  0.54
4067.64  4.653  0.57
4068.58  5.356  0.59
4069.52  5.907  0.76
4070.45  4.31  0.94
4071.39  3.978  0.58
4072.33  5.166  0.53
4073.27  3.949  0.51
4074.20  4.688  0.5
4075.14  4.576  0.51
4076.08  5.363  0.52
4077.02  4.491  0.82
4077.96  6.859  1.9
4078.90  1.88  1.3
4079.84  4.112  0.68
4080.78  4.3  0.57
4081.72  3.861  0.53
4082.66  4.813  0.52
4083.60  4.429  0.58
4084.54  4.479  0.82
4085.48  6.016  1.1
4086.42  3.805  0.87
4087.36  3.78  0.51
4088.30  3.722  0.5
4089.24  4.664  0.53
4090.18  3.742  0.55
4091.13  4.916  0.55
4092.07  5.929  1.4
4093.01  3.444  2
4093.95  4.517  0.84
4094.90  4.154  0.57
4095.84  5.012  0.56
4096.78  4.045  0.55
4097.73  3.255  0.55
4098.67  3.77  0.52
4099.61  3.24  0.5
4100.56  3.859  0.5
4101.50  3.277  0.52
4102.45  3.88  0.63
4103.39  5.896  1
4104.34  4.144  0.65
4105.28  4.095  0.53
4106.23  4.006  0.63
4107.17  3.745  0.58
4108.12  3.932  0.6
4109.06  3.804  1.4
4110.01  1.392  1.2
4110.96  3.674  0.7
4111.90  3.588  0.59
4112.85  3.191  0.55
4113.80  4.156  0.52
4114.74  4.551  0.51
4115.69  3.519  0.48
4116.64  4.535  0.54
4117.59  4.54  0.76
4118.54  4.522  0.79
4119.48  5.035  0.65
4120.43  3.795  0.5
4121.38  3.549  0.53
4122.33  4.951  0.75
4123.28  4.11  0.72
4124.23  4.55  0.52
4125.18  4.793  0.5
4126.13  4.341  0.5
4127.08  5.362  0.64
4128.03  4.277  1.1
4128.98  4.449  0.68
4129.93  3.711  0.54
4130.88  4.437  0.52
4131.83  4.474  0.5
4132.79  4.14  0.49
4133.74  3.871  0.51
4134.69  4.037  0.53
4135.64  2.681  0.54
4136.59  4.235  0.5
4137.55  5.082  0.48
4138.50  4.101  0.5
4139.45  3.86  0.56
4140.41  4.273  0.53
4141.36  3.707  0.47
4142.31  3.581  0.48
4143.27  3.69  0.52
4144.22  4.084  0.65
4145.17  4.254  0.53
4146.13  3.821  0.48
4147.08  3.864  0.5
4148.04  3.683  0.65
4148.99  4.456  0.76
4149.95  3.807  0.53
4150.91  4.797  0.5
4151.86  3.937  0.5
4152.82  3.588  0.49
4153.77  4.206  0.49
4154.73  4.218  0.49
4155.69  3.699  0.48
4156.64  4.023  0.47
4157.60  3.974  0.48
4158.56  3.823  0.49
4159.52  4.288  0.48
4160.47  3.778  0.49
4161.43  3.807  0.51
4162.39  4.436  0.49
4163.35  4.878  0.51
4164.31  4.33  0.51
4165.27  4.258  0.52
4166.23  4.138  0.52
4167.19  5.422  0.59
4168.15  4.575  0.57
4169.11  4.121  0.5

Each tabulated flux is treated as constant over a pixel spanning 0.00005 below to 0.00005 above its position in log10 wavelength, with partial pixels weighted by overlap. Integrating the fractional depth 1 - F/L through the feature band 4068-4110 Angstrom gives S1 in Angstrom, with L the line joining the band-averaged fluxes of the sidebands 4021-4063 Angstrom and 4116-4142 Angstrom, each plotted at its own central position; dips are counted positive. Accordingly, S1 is 0.82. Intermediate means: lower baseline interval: 4.55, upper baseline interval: 4.27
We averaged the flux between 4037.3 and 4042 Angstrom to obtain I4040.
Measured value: 4.41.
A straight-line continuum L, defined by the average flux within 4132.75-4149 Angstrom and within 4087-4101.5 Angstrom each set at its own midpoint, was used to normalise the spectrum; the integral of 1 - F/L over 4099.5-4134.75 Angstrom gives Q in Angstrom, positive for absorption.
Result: -0.6 Angstrom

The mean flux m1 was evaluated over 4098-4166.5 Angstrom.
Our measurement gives 4.06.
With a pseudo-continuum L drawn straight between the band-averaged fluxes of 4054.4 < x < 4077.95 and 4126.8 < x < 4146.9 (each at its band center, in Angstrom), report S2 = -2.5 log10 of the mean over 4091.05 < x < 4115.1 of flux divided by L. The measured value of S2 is 0.10 mag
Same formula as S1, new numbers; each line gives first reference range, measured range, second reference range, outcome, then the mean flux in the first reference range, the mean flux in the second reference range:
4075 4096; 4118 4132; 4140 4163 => -0.8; 4.46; 4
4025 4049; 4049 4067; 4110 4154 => -2.0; 4.27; 4.1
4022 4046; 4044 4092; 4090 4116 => -4.9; 4.34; 3.96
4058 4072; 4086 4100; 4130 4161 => 0.6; 4.5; 4.01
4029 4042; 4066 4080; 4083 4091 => -0.8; 4.47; 4.36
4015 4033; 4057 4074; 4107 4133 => -0.6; 4.45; 4.12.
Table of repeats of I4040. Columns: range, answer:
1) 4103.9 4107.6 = 4.01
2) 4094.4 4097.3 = 4.38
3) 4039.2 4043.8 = 4.37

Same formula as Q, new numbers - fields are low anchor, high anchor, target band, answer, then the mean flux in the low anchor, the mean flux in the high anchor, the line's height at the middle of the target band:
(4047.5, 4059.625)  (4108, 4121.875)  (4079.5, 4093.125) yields -0.2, 4.94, 3.85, 4.36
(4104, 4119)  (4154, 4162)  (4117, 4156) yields -2.6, 3.83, 3.96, 3.9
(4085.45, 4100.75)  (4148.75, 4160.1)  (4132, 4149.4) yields 0.5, 4.18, 4.06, 4.09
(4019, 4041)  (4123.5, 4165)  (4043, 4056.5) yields -1.2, 4.52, 4.13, 4.45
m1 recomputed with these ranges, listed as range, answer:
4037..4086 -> 4.58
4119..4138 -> 4.29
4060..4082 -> 4.48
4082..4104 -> 4.28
